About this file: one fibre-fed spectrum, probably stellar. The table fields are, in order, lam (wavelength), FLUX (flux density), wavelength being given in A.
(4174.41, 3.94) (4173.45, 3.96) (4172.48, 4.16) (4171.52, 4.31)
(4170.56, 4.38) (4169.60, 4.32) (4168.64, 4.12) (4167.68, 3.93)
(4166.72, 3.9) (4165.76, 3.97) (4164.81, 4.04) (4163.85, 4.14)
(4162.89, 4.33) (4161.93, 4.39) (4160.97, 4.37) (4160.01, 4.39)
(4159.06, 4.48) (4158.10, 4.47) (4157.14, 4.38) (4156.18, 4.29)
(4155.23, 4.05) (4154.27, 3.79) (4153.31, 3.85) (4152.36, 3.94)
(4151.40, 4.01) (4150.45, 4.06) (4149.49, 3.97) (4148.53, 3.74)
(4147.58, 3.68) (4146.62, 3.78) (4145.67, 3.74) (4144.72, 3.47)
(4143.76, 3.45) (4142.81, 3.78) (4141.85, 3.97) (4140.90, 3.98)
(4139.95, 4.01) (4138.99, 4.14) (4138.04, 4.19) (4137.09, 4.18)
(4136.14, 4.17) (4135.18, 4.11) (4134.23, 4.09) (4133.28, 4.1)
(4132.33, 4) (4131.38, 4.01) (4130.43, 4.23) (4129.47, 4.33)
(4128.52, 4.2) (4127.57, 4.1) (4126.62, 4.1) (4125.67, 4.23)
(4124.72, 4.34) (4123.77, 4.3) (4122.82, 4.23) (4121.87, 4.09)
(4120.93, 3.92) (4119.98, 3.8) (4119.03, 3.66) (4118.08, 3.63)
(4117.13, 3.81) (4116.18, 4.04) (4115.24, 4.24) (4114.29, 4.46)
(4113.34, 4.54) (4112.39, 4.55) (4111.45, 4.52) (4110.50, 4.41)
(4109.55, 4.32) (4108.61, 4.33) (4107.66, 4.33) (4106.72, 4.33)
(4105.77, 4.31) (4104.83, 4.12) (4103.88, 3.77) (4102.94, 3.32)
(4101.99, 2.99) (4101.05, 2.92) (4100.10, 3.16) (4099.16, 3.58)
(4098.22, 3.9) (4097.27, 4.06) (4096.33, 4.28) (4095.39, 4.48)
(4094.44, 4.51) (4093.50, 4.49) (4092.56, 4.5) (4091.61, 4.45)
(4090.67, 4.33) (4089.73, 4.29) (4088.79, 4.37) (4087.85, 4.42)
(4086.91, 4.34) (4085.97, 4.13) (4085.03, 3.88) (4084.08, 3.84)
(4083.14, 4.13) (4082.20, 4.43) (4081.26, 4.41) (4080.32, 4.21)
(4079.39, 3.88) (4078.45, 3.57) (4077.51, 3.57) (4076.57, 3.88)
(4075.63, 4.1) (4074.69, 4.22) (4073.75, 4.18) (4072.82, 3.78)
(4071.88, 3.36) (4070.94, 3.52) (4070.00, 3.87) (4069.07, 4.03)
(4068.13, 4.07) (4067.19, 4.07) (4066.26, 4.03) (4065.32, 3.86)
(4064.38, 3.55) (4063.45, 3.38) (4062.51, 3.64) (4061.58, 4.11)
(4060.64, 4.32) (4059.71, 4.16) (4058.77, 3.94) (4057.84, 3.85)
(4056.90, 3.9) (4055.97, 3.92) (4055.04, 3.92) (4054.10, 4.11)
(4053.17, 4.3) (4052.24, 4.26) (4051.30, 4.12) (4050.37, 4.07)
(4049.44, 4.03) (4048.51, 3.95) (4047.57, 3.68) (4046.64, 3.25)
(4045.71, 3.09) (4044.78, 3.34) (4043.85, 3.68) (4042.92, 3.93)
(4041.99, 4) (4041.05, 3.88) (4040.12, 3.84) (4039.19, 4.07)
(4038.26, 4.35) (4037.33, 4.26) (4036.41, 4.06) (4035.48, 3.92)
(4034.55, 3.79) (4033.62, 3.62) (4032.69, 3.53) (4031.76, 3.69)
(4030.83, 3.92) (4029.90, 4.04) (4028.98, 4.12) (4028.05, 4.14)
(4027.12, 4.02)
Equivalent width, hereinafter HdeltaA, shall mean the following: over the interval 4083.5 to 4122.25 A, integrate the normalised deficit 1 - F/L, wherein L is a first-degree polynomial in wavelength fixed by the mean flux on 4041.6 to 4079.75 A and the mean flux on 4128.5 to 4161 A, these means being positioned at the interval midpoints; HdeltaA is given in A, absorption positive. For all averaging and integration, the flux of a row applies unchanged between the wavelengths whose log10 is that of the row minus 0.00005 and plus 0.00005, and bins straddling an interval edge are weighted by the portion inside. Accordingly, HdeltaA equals -1.3 A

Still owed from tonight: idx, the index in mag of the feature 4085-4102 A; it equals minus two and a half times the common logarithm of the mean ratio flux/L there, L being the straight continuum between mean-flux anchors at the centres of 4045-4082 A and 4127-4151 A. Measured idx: -0.04 mag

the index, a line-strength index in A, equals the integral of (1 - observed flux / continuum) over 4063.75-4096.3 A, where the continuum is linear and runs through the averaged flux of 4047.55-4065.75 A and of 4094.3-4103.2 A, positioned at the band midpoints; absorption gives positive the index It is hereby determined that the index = -2.3 A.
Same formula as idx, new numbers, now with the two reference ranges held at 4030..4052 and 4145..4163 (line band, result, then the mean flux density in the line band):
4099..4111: 0.036 mag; 3.85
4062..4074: 0.029 mag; 3.79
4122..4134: -0.040 mag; 4.18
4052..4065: -0.021 mag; 3.95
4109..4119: -0.062 mag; 4.23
